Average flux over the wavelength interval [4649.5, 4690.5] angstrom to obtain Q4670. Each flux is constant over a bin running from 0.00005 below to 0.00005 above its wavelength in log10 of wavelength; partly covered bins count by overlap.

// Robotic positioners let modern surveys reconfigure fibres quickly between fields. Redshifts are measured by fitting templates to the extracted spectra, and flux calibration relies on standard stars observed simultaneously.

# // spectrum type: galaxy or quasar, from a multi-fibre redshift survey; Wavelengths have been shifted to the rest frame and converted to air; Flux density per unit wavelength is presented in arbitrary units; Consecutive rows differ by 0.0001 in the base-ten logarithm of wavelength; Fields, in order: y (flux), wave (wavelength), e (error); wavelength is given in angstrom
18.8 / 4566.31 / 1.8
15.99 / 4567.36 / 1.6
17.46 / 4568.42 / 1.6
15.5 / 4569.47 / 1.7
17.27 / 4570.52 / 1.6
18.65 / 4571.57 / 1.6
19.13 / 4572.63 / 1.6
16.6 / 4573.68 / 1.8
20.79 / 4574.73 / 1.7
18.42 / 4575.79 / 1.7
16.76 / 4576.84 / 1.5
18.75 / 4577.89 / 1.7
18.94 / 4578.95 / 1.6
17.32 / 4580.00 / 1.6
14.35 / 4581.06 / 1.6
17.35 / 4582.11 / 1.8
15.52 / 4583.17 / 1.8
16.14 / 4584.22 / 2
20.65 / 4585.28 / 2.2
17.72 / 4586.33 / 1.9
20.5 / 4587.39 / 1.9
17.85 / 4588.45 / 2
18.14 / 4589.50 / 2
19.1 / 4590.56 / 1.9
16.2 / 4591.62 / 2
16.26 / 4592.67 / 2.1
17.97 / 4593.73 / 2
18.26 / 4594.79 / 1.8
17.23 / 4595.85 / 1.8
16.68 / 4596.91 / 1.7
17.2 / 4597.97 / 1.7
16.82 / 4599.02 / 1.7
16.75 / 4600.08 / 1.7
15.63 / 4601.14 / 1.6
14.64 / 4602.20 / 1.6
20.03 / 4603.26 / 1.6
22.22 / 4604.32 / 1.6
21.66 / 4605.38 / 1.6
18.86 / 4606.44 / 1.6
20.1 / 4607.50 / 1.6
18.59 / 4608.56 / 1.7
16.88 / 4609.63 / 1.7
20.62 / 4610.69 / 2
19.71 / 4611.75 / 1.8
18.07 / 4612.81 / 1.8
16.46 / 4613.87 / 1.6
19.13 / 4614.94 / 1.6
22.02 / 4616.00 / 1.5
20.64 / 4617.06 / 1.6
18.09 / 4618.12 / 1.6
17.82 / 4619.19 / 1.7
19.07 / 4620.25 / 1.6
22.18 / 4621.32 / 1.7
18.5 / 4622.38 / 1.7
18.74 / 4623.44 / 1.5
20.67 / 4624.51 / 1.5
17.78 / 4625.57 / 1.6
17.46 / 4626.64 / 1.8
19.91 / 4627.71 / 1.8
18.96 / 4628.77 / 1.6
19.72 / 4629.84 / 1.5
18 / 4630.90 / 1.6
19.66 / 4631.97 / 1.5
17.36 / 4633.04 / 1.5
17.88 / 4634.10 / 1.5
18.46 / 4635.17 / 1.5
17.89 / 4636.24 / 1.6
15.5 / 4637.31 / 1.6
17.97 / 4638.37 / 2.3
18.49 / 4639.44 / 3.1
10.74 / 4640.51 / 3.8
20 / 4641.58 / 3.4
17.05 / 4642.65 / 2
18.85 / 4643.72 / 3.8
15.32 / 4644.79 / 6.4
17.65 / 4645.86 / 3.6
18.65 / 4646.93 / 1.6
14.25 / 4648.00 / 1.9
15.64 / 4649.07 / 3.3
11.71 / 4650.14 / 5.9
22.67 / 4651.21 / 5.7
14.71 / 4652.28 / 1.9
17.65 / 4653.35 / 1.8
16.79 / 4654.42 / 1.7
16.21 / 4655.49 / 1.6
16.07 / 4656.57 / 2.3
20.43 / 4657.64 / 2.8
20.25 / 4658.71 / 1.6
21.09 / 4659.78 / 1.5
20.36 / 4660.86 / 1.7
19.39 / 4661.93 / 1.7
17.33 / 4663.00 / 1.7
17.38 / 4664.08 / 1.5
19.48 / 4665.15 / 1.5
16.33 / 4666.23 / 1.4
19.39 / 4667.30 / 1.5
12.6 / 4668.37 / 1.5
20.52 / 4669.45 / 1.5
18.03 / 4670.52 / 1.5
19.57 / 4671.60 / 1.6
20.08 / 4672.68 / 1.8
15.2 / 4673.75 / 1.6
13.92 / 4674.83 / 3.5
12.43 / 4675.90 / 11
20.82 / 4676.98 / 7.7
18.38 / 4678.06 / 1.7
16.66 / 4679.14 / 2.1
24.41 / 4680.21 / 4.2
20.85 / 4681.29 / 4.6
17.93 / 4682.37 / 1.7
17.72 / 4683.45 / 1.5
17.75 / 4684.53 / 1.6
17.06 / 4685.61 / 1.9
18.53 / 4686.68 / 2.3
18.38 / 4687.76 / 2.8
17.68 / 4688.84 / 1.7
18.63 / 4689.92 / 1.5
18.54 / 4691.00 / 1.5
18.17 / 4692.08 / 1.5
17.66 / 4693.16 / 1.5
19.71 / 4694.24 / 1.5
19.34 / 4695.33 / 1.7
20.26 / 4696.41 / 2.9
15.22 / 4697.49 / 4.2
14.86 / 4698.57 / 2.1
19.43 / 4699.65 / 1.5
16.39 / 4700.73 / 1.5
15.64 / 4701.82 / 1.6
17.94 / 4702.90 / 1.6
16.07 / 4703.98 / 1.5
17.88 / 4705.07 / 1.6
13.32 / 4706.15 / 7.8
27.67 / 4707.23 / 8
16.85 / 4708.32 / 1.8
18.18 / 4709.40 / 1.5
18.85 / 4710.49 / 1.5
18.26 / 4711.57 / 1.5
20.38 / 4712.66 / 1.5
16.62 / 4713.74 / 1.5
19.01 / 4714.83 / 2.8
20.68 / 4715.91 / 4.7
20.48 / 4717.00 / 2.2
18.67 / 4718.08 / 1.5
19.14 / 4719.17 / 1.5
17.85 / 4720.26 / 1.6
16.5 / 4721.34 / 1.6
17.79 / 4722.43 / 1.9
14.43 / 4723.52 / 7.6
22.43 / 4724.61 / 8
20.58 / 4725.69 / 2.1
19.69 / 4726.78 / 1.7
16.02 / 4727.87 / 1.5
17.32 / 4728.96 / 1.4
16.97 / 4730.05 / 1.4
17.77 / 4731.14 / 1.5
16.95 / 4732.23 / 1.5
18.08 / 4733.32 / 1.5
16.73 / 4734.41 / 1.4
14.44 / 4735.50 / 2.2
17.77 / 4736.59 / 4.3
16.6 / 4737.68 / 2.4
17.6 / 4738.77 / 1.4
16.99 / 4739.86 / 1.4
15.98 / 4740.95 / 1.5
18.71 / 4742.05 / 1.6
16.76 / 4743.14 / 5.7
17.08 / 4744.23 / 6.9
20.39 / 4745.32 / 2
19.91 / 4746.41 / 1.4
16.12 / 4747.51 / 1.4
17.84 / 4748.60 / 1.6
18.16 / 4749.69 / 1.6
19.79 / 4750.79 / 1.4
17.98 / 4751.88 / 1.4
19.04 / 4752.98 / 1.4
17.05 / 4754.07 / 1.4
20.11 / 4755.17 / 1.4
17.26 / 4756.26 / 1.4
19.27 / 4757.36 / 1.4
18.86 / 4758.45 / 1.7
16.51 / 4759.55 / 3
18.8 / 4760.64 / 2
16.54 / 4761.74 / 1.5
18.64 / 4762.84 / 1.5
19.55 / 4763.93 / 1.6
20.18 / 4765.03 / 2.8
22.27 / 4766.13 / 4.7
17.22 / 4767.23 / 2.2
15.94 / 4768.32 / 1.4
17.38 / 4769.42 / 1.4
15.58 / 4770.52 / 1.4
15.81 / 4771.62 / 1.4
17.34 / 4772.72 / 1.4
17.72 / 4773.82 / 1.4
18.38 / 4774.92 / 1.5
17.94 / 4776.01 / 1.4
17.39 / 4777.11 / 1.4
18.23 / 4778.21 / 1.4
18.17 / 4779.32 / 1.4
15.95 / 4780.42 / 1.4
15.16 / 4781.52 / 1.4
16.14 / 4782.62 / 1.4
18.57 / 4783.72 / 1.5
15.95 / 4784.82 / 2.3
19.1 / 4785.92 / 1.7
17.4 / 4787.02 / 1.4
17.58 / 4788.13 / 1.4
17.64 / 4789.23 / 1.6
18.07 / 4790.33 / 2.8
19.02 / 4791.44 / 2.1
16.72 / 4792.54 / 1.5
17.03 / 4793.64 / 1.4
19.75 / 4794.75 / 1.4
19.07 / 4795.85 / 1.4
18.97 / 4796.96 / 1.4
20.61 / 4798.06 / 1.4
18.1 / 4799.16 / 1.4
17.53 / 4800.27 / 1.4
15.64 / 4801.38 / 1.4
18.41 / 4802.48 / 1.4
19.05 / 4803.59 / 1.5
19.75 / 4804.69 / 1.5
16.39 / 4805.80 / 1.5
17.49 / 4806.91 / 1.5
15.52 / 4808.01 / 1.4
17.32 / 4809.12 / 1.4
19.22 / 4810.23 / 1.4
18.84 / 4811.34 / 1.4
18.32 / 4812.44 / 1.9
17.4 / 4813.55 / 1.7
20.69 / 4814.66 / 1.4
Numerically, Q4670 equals 18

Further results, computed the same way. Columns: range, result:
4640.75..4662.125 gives 17.6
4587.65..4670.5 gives 18.1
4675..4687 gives 18.3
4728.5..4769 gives 17.9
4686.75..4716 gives 18.2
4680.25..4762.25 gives 18.1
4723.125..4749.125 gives 17.7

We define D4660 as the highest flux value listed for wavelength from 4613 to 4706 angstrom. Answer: 24.41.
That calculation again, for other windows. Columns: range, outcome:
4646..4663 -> 22.67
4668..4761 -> 27.67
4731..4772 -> 22.27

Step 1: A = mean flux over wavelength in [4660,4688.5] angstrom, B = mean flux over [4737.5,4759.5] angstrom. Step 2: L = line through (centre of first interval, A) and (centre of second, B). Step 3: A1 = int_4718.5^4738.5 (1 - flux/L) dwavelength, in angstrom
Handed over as 0.5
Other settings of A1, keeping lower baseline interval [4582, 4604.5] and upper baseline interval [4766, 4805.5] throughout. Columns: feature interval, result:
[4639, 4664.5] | 0.30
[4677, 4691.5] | -0.87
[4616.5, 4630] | -1.19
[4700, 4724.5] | -0.71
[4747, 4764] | -0.45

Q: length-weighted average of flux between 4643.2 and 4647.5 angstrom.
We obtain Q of 17.6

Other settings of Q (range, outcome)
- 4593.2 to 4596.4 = 17.8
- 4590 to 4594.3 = 17.4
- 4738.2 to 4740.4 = 17.3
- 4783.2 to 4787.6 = 17.7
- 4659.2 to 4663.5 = 19.6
